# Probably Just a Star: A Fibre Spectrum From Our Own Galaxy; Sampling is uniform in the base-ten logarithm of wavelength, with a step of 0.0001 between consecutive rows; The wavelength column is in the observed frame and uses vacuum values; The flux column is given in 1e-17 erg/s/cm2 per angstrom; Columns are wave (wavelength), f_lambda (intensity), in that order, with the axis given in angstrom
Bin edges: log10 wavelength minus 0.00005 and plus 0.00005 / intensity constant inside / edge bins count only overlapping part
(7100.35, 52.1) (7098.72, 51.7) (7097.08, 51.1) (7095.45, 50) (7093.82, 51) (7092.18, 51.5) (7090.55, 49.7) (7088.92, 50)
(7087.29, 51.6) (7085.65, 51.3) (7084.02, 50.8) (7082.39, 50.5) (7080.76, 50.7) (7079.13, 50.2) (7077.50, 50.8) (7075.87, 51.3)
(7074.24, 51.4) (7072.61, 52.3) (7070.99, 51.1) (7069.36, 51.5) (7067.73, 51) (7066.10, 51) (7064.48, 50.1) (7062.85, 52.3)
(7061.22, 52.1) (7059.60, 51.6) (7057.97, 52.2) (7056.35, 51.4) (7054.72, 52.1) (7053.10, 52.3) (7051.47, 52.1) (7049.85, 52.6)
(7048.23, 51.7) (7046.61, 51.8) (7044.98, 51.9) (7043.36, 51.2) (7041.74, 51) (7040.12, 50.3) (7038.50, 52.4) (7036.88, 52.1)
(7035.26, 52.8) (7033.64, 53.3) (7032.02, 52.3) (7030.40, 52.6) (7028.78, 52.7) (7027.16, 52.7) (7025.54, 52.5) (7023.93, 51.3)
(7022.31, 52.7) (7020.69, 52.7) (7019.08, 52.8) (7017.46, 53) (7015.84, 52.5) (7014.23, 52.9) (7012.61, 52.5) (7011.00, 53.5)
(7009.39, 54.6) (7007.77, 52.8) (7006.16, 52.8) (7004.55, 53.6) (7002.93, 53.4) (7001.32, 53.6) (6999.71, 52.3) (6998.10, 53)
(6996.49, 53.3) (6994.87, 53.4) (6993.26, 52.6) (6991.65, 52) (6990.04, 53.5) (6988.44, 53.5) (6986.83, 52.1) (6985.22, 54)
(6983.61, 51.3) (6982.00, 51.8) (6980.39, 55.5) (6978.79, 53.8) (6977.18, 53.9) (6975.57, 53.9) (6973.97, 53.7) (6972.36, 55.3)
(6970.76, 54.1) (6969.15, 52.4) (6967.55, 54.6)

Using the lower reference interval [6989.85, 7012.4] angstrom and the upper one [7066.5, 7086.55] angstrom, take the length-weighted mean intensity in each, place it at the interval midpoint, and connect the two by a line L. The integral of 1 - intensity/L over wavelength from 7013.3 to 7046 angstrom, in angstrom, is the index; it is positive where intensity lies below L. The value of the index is 0.0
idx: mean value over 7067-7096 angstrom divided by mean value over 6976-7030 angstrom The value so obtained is 0.96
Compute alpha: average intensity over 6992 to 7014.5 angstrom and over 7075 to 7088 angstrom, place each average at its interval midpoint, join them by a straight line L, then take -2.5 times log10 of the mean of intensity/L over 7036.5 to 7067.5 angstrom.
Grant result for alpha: 0.001 mag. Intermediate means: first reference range 53.1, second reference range 50.9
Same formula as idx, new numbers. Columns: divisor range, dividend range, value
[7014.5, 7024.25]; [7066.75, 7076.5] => 0.98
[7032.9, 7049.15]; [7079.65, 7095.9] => 0.98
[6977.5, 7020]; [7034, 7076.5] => 0.97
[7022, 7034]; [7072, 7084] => 0.97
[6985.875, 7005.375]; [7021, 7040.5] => 0.99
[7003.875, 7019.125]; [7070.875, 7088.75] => 0.96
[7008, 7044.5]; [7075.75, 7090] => 0.97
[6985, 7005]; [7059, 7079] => 0.97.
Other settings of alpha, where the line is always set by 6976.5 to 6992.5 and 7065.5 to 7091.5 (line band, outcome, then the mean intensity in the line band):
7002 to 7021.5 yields -0.01 mag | 53.1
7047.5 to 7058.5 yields -0.01 mag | 52.1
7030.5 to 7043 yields 0.00 mag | 52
